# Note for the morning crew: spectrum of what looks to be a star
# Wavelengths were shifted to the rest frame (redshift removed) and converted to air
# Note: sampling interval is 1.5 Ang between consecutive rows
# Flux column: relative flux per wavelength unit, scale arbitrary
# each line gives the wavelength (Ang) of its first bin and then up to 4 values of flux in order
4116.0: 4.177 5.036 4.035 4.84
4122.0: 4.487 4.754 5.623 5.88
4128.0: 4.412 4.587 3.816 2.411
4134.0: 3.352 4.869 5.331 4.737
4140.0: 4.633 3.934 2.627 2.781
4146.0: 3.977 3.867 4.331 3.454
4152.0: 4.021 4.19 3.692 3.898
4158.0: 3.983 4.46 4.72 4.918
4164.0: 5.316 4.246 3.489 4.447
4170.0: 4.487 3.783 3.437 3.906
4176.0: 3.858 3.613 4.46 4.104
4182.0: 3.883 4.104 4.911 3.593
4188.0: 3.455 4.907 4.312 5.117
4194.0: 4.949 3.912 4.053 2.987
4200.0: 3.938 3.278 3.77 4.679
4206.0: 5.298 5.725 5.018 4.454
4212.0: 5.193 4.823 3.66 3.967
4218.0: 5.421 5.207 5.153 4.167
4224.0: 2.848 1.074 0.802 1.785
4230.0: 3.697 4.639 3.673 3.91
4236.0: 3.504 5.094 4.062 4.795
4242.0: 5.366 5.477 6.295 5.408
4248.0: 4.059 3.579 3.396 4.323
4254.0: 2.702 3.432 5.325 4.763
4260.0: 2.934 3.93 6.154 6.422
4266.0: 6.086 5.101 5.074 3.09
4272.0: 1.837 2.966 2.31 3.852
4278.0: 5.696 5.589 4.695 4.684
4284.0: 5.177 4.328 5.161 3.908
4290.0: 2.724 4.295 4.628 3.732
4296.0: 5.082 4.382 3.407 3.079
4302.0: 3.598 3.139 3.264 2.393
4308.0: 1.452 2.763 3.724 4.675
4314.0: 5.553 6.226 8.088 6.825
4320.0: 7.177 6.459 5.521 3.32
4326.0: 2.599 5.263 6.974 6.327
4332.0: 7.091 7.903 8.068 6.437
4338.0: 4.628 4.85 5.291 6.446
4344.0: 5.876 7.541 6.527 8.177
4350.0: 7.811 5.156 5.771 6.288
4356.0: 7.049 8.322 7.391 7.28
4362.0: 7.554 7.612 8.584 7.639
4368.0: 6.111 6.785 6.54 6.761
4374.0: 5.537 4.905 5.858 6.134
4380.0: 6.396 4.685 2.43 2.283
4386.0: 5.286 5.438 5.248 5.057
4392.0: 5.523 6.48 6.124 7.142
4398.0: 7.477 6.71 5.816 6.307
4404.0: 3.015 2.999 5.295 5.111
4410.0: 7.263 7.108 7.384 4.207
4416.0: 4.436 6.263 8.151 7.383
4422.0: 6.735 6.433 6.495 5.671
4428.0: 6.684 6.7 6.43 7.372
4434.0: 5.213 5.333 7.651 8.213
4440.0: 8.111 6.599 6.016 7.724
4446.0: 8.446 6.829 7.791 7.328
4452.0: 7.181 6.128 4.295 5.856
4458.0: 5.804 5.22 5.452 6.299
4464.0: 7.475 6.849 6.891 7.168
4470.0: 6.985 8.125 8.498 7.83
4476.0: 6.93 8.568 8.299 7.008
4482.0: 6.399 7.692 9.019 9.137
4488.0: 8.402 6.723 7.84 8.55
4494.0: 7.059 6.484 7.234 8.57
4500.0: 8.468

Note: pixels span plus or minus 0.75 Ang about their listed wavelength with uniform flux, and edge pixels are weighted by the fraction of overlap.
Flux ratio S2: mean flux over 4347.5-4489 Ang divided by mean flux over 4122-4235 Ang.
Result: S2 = 1.59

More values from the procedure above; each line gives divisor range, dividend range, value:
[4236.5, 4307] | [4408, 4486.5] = 1.60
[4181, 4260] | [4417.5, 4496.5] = 1.69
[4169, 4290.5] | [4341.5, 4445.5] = 1.49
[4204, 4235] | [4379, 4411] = 1.32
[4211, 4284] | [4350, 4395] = 1.45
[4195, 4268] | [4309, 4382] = 1.47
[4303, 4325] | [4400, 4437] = 1.27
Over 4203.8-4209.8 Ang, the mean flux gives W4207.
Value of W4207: 5.18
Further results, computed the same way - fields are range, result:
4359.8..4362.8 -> 7.42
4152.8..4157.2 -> 3.92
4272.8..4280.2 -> 4.08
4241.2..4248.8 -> 5.31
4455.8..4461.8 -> 5.59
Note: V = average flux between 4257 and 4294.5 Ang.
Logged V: 4.4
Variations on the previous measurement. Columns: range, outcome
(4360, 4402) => 6.04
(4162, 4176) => 4.19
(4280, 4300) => 4.32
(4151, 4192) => 4.16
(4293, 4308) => 3.51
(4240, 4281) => 4.45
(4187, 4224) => 4.44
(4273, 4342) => 4.78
